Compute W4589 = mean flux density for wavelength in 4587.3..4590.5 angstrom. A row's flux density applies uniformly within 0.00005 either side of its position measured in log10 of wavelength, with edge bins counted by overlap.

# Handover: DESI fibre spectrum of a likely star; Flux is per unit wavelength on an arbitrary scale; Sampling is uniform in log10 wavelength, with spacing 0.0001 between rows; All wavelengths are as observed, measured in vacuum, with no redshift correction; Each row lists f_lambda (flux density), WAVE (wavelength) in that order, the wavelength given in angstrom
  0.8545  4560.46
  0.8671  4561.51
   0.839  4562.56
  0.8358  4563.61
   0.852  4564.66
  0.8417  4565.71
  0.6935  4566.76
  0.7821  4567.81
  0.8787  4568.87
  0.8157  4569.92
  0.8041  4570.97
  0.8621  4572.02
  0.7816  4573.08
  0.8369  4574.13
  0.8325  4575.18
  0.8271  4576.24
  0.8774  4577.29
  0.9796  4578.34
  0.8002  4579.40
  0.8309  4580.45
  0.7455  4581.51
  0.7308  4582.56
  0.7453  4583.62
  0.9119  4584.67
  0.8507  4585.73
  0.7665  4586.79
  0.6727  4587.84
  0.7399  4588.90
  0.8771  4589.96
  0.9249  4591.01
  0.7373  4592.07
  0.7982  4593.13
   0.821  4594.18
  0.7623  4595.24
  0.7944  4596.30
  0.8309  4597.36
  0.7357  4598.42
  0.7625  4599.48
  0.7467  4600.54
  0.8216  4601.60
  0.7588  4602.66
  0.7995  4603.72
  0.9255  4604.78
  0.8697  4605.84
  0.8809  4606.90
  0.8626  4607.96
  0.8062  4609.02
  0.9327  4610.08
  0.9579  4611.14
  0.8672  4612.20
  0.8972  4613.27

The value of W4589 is 0.766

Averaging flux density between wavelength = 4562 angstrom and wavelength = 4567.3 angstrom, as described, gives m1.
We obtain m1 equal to 0.814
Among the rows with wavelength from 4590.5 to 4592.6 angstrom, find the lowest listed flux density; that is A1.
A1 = 0.7373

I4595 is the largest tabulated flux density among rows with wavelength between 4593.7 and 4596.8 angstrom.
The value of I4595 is 0.821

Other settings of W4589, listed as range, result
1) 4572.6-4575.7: 0.819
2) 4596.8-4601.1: 0.769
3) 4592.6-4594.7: 0.812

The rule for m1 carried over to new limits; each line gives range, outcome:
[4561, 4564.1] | 0.848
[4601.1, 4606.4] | 0.836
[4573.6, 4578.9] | 0.871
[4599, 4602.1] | 0.776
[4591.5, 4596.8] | 0.783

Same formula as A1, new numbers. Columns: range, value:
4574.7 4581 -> 0.8002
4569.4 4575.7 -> 0.7816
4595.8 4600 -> 0.7357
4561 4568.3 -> 0.6935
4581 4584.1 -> 0.7308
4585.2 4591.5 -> 0.6727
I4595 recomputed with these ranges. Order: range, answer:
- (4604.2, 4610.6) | 0.9327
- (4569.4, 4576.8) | 0.8621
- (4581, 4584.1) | 0.7455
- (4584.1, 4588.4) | 0.9119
